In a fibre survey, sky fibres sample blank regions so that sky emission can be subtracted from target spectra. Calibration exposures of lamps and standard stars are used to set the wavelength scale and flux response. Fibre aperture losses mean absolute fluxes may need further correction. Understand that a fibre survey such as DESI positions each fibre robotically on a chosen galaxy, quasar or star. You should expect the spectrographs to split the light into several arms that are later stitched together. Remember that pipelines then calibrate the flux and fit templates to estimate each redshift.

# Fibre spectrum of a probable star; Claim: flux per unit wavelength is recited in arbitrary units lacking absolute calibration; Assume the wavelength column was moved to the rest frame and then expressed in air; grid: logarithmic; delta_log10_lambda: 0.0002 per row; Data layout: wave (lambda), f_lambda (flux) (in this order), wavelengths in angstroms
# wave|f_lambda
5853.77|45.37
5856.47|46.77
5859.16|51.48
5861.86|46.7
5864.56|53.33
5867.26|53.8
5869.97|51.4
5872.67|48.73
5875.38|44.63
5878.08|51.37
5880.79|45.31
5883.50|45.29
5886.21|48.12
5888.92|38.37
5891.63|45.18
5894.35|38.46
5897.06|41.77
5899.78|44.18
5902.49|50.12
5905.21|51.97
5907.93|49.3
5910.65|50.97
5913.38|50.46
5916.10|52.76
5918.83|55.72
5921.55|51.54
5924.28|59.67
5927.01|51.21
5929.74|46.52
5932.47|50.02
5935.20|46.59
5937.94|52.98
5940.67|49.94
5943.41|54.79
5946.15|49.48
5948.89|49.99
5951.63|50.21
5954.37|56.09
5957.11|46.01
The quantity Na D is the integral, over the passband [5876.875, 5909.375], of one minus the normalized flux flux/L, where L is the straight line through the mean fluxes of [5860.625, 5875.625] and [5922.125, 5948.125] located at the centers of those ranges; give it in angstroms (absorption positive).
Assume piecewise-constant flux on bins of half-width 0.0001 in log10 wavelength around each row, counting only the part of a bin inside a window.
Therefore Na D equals 3.1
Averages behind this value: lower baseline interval 50.1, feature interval 45.8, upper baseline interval 51.2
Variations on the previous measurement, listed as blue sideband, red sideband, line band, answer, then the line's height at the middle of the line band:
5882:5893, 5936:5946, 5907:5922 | -1.2 angstroms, 48.1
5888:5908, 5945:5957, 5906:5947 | -2.9 angstroms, 48.1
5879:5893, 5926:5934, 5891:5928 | -2.0 angstroms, 47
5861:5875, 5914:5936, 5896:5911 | 1.0 angstroms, 51.3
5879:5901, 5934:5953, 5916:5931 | -1.6 angstroms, 47.9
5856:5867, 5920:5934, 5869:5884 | 0.8 angstroms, 50.6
